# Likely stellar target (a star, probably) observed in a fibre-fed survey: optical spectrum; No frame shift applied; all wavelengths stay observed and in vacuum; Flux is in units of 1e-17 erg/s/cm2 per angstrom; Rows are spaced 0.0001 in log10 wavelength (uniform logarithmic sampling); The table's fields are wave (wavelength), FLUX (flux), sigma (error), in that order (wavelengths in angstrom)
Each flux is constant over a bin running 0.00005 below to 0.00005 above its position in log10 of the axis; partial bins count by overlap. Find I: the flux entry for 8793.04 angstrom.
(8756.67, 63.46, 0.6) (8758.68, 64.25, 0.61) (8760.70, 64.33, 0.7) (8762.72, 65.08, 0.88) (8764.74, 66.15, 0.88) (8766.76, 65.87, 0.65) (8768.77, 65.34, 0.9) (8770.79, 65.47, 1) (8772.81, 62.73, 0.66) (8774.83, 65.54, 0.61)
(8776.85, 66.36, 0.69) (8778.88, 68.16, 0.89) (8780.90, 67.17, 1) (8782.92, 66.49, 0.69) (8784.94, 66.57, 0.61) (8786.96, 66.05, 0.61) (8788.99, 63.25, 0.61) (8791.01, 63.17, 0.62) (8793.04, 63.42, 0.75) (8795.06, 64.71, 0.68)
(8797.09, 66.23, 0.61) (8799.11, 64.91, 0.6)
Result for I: 63.42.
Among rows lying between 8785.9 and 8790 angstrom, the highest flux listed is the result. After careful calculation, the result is 66.05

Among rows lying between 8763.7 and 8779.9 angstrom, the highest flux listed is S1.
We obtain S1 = 68.16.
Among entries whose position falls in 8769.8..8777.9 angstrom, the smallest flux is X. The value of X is 62.73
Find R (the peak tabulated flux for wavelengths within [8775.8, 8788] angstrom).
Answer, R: 68.16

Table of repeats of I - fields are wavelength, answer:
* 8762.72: 65.08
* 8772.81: 62.73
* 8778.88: 68.16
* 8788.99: 63.25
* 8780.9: 67.17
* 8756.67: 63.46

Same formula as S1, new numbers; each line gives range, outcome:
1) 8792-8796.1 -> 64.71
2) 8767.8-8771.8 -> 65.47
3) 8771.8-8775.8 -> 65.54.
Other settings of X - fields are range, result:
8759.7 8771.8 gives 64.33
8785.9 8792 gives 63.17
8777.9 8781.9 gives 67.17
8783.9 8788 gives 66.05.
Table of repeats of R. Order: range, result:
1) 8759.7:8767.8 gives 66.15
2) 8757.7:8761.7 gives 64.33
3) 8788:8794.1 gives 63.42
